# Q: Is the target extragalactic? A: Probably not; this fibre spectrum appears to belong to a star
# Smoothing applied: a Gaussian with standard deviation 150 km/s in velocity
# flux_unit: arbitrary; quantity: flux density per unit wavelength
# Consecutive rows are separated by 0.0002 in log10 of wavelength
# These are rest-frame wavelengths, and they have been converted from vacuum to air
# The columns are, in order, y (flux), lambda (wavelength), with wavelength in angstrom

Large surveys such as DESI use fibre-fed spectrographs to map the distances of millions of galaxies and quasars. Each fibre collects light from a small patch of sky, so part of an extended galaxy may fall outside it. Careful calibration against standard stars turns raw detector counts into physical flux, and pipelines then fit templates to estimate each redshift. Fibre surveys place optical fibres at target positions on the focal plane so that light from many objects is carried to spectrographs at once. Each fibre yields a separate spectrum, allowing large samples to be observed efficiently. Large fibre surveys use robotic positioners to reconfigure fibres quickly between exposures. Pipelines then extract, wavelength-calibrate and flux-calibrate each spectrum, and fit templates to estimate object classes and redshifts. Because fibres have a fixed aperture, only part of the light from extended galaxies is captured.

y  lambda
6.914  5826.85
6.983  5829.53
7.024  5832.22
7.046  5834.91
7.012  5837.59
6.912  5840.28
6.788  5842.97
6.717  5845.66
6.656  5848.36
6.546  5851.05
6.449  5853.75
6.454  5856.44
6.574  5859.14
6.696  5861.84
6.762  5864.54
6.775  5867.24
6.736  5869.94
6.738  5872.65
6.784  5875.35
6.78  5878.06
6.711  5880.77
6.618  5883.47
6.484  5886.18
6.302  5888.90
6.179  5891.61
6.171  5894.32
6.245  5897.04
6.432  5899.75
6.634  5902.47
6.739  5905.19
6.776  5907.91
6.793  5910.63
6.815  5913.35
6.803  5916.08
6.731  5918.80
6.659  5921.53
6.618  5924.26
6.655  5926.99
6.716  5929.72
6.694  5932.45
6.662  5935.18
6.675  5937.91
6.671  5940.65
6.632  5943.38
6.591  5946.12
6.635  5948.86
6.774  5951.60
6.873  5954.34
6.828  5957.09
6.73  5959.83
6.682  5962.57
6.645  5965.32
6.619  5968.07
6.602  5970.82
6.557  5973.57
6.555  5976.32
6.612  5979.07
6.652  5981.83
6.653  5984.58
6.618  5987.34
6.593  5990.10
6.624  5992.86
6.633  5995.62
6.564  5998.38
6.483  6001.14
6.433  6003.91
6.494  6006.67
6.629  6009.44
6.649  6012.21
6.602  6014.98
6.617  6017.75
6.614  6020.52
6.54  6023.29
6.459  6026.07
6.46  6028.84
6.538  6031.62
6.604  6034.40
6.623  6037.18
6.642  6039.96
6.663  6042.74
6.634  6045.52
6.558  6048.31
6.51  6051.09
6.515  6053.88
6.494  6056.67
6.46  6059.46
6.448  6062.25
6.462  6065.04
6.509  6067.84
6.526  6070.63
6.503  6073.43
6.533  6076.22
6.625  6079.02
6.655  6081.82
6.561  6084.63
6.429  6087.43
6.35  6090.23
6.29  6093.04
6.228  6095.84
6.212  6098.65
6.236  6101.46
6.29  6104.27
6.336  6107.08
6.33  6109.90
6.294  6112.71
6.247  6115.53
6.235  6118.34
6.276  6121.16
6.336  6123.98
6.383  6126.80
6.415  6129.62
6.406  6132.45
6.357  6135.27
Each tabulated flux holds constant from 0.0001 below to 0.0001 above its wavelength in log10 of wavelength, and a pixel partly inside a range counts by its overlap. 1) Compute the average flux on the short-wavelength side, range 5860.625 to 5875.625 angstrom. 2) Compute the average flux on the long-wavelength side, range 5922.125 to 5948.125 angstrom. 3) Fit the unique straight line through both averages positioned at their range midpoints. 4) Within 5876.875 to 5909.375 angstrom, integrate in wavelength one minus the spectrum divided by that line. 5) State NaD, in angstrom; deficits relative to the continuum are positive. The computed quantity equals 1.01 angstrom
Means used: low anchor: 6.75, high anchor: 6.66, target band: 6.51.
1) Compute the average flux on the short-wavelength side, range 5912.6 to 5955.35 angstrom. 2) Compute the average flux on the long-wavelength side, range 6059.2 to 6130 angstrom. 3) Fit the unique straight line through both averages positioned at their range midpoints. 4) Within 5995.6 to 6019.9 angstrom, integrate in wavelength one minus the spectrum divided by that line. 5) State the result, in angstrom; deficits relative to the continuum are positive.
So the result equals 0.0 angstrom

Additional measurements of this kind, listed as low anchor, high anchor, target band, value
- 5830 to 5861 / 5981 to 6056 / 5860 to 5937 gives 0.7 angstrom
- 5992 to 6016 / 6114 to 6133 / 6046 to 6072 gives -0.2 angstrom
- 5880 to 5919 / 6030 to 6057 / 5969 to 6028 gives -0.1 angstrom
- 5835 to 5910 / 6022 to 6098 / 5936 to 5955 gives -0.3 angstrom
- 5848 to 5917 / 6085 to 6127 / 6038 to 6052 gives -0.5 angstrom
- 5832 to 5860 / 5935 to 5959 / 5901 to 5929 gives 0.0 angstrom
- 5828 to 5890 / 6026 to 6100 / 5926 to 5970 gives -0.4 angstrom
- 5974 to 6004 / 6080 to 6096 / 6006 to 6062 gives -0.4 angstrom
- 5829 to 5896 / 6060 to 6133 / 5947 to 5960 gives -0.4 angstrom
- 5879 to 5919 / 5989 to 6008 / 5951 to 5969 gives -0.5 angstrom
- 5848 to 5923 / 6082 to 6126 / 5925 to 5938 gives -0.3 angstrom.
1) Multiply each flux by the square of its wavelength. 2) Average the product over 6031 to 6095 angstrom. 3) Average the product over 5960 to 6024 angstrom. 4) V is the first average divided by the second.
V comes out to 1.01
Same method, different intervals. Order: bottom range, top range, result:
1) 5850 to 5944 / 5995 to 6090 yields 1.04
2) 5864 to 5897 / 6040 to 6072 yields 1.05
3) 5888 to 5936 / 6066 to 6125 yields 1.03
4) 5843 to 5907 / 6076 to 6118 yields 1.04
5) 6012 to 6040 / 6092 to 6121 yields 0.98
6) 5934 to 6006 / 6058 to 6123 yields 1.00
